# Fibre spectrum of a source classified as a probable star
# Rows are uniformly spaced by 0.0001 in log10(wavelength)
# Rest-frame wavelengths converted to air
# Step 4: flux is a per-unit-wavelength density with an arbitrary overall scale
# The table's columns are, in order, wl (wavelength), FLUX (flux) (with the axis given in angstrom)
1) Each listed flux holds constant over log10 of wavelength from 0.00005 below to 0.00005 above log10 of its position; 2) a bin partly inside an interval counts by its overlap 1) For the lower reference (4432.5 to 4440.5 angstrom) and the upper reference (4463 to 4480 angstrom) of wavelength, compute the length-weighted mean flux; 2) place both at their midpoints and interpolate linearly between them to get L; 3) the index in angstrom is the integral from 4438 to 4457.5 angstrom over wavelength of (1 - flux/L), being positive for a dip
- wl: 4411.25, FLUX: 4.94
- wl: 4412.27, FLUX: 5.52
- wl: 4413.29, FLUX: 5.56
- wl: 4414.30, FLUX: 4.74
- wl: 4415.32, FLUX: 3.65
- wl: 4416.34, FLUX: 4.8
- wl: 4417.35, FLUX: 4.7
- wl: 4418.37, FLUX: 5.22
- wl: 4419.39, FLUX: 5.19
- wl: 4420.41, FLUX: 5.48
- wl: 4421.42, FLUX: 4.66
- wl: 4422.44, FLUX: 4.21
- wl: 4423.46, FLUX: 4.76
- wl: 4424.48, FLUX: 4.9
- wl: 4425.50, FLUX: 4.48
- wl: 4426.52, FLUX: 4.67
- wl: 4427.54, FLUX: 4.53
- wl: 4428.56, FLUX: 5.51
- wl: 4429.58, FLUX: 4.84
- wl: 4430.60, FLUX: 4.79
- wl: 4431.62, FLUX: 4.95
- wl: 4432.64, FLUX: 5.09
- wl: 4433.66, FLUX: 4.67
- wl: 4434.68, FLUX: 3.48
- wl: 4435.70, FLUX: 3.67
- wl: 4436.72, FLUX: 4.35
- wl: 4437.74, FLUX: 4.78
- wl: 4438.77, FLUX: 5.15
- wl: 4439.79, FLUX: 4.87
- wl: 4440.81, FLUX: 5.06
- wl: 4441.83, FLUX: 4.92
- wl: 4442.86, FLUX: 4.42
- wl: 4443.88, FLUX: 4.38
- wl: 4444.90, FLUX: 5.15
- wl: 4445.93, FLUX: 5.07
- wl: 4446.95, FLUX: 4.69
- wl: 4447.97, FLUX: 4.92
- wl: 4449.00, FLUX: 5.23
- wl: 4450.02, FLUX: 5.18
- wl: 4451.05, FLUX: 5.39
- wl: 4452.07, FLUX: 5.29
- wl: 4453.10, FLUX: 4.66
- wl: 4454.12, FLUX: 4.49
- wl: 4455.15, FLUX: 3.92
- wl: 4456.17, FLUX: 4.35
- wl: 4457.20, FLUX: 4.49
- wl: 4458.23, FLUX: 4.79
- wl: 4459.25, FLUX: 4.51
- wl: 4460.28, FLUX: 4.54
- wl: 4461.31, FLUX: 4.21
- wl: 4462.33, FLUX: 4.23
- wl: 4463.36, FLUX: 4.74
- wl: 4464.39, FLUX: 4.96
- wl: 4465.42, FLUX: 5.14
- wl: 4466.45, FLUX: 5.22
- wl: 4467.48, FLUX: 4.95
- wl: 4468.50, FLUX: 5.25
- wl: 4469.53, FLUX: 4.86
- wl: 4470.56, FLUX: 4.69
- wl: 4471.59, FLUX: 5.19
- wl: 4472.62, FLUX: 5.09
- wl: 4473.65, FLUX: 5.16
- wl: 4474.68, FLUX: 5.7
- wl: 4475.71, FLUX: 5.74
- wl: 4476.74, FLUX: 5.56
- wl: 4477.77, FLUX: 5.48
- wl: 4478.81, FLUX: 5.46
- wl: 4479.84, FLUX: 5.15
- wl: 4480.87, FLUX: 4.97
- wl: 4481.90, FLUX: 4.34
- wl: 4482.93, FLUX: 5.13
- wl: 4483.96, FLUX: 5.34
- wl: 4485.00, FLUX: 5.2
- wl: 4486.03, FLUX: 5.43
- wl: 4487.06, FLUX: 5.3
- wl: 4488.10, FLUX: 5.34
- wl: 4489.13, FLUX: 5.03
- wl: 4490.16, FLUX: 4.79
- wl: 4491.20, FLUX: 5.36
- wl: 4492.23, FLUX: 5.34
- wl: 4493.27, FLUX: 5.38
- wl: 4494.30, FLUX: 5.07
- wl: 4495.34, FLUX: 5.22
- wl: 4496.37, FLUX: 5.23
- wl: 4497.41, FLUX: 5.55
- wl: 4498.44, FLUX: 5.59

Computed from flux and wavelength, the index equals -0.45 angstrom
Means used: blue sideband 4.5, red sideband 5.2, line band 4.82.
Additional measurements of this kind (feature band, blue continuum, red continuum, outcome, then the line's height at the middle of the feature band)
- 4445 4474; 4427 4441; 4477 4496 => 0.6 angstrom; 4.93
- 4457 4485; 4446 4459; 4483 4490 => 0.2 angstrom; 5.04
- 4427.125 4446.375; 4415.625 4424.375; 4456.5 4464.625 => 0.0 angstrom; 4.72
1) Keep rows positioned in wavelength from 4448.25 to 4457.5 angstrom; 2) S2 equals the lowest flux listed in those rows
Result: 3.92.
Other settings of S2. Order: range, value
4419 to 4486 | 3.48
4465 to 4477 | 4.69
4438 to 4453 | 4.38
